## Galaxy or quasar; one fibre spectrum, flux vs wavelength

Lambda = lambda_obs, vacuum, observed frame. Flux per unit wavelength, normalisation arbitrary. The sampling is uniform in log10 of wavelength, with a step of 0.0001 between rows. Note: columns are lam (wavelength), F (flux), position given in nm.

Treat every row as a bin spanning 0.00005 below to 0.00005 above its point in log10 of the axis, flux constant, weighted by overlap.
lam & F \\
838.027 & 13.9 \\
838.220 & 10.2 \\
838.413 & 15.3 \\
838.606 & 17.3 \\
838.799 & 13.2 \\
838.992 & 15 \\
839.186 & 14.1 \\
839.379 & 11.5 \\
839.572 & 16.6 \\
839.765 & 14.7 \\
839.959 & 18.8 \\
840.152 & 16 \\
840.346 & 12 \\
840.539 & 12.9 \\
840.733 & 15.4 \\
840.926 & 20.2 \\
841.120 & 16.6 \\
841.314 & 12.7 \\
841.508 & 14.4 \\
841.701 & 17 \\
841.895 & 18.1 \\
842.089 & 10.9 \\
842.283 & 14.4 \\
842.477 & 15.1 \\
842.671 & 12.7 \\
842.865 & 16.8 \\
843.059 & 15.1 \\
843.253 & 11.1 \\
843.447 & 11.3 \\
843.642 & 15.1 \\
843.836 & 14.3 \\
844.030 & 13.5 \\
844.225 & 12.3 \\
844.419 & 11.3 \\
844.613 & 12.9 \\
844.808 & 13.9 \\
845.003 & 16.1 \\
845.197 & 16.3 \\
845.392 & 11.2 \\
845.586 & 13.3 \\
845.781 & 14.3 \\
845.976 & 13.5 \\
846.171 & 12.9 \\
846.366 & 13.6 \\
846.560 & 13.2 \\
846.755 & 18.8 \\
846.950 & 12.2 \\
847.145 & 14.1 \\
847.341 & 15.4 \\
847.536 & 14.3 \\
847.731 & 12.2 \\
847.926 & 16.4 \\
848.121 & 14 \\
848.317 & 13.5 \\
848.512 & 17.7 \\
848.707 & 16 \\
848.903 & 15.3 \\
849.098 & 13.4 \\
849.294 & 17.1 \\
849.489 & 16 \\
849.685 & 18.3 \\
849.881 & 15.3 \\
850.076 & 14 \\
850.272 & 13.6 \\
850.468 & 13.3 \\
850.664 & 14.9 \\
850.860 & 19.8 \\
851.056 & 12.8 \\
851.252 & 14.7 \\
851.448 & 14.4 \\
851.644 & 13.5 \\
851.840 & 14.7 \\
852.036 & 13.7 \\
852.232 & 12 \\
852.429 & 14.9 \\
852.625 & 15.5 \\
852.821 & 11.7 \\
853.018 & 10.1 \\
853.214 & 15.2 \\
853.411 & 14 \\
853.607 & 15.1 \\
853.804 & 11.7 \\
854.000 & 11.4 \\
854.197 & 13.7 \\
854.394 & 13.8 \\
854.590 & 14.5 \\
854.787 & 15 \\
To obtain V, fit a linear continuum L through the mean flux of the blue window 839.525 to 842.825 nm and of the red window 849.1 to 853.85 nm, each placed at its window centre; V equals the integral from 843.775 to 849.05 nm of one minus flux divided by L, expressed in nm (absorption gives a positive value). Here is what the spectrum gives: 0.23 nm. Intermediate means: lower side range 15.2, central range 14.2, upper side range 14.4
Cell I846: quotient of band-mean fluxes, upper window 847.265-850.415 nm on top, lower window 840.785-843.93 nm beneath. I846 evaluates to 1.0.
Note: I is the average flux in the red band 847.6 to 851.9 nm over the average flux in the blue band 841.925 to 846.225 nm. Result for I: 1.1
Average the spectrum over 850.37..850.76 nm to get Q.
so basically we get 14.1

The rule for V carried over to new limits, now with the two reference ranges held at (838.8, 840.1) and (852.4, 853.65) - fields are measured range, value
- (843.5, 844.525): 0.10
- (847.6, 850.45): -0.22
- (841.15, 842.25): 0.00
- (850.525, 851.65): -0.10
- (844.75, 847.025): 0.04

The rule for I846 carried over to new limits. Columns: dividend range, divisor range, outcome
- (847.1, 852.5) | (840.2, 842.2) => 0.99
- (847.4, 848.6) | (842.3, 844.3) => 1.07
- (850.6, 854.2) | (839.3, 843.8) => 0.94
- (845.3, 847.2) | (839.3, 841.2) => 0.88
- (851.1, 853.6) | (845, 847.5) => 0.97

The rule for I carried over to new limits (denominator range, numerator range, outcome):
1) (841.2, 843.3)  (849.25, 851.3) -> 1.06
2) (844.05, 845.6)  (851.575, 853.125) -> 0.99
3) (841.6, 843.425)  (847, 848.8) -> 1.02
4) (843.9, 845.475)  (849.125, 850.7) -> 1.13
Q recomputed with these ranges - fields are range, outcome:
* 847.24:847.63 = 14.8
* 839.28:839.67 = 14.1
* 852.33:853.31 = 13.5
